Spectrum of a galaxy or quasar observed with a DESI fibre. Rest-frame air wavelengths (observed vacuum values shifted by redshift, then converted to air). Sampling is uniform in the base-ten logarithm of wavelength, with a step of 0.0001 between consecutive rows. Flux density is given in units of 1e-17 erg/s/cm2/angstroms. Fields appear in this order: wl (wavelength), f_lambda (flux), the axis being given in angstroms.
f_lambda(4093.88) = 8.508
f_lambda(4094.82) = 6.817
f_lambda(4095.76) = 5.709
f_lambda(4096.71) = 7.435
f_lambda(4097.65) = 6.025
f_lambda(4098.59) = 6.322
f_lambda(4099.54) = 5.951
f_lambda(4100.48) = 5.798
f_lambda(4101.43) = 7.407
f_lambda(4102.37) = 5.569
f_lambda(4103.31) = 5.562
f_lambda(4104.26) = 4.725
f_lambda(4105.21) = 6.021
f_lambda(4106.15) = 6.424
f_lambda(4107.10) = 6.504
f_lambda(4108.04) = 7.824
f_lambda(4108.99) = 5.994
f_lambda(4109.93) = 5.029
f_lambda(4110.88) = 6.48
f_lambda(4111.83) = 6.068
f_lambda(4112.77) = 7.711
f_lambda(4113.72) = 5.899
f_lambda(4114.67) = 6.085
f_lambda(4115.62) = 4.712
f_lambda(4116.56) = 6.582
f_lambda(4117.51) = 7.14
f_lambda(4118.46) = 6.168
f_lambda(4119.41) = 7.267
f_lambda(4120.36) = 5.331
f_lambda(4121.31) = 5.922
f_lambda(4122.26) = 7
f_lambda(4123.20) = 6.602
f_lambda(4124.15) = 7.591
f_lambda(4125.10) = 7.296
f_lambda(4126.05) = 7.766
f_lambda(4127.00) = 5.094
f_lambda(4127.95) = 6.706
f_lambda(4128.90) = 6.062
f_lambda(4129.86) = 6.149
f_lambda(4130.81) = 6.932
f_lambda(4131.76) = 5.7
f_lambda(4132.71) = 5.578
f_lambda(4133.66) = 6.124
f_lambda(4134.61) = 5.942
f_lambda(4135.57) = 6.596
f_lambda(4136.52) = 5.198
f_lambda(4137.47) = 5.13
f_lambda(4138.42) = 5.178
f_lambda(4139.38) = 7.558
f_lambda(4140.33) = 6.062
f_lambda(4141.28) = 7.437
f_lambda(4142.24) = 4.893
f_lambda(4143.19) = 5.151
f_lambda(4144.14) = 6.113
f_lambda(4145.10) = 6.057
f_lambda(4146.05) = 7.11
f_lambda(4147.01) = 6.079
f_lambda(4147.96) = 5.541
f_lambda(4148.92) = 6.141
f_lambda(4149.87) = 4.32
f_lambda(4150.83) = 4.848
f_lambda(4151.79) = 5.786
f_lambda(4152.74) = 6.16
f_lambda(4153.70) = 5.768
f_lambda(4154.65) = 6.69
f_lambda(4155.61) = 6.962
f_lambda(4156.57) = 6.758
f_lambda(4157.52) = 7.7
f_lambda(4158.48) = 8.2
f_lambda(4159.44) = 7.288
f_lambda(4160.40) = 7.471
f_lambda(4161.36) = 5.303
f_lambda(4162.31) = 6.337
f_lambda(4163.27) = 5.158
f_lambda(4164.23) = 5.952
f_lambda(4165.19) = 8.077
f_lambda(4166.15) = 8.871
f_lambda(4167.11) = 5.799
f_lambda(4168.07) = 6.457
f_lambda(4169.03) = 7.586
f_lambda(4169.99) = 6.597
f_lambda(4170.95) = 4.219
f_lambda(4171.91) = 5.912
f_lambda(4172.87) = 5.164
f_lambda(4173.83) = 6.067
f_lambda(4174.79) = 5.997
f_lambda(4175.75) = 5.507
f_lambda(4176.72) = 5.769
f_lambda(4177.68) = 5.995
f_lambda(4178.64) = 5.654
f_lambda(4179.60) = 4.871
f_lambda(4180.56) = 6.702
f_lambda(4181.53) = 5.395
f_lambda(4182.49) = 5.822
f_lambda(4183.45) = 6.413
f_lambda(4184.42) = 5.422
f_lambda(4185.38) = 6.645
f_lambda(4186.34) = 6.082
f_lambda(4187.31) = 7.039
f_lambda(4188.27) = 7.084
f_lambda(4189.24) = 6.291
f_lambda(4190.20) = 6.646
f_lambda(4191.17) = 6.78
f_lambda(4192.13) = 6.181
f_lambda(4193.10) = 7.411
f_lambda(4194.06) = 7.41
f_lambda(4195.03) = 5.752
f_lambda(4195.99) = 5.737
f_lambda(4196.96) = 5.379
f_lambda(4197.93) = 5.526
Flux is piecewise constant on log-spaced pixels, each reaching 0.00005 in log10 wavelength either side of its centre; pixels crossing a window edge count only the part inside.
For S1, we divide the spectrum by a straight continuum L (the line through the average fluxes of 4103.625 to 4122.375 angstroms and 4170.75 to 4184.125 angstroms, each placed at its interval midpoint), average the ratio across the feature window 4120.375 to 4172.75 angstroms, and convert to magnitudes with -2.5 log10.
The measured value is -0.06 mag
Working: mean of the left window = 6.22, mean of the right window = 5.7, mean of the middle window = 6.3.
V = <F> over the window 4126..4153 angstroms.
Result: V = 5.95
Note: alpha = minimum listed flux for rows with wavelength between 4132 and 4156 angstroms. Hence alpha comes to 4.32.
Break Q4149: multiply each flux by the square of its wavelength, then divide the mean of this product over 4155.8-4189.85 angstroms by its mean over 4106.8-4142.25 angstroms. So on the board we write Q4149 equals 1.0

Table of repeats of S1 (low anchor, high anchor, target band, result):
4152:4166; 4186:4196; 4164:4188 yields 0.086 mag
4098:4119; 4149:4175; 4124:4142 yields -0.003 mag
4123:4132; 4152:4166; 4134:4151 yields 0.138 mag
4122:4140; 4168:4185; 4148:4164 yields -0.039 mag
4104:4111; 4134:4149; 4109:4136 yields -0.043 mag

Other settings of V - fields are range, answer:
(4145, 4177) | 6.29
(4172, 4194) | 6.16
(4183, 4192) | 6.48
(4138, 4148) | 6.14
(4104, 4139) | 6.24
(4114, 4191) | 6.24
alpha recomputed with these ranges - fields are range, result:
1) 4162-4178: 4.219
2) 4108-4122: 4.712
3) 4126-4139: 5.094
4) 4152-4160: 5.768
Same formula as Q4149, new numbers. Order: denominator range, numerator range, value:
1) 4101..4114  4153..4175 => 1.08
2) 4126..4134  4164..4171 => 1.14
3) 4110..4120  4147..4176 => 1.02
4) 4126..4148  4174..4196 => 1.05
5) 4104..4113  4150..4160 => 1.07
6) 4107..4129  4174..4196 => 0.99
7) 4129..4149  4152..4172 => 1.11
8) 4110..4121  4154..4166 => 1.12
